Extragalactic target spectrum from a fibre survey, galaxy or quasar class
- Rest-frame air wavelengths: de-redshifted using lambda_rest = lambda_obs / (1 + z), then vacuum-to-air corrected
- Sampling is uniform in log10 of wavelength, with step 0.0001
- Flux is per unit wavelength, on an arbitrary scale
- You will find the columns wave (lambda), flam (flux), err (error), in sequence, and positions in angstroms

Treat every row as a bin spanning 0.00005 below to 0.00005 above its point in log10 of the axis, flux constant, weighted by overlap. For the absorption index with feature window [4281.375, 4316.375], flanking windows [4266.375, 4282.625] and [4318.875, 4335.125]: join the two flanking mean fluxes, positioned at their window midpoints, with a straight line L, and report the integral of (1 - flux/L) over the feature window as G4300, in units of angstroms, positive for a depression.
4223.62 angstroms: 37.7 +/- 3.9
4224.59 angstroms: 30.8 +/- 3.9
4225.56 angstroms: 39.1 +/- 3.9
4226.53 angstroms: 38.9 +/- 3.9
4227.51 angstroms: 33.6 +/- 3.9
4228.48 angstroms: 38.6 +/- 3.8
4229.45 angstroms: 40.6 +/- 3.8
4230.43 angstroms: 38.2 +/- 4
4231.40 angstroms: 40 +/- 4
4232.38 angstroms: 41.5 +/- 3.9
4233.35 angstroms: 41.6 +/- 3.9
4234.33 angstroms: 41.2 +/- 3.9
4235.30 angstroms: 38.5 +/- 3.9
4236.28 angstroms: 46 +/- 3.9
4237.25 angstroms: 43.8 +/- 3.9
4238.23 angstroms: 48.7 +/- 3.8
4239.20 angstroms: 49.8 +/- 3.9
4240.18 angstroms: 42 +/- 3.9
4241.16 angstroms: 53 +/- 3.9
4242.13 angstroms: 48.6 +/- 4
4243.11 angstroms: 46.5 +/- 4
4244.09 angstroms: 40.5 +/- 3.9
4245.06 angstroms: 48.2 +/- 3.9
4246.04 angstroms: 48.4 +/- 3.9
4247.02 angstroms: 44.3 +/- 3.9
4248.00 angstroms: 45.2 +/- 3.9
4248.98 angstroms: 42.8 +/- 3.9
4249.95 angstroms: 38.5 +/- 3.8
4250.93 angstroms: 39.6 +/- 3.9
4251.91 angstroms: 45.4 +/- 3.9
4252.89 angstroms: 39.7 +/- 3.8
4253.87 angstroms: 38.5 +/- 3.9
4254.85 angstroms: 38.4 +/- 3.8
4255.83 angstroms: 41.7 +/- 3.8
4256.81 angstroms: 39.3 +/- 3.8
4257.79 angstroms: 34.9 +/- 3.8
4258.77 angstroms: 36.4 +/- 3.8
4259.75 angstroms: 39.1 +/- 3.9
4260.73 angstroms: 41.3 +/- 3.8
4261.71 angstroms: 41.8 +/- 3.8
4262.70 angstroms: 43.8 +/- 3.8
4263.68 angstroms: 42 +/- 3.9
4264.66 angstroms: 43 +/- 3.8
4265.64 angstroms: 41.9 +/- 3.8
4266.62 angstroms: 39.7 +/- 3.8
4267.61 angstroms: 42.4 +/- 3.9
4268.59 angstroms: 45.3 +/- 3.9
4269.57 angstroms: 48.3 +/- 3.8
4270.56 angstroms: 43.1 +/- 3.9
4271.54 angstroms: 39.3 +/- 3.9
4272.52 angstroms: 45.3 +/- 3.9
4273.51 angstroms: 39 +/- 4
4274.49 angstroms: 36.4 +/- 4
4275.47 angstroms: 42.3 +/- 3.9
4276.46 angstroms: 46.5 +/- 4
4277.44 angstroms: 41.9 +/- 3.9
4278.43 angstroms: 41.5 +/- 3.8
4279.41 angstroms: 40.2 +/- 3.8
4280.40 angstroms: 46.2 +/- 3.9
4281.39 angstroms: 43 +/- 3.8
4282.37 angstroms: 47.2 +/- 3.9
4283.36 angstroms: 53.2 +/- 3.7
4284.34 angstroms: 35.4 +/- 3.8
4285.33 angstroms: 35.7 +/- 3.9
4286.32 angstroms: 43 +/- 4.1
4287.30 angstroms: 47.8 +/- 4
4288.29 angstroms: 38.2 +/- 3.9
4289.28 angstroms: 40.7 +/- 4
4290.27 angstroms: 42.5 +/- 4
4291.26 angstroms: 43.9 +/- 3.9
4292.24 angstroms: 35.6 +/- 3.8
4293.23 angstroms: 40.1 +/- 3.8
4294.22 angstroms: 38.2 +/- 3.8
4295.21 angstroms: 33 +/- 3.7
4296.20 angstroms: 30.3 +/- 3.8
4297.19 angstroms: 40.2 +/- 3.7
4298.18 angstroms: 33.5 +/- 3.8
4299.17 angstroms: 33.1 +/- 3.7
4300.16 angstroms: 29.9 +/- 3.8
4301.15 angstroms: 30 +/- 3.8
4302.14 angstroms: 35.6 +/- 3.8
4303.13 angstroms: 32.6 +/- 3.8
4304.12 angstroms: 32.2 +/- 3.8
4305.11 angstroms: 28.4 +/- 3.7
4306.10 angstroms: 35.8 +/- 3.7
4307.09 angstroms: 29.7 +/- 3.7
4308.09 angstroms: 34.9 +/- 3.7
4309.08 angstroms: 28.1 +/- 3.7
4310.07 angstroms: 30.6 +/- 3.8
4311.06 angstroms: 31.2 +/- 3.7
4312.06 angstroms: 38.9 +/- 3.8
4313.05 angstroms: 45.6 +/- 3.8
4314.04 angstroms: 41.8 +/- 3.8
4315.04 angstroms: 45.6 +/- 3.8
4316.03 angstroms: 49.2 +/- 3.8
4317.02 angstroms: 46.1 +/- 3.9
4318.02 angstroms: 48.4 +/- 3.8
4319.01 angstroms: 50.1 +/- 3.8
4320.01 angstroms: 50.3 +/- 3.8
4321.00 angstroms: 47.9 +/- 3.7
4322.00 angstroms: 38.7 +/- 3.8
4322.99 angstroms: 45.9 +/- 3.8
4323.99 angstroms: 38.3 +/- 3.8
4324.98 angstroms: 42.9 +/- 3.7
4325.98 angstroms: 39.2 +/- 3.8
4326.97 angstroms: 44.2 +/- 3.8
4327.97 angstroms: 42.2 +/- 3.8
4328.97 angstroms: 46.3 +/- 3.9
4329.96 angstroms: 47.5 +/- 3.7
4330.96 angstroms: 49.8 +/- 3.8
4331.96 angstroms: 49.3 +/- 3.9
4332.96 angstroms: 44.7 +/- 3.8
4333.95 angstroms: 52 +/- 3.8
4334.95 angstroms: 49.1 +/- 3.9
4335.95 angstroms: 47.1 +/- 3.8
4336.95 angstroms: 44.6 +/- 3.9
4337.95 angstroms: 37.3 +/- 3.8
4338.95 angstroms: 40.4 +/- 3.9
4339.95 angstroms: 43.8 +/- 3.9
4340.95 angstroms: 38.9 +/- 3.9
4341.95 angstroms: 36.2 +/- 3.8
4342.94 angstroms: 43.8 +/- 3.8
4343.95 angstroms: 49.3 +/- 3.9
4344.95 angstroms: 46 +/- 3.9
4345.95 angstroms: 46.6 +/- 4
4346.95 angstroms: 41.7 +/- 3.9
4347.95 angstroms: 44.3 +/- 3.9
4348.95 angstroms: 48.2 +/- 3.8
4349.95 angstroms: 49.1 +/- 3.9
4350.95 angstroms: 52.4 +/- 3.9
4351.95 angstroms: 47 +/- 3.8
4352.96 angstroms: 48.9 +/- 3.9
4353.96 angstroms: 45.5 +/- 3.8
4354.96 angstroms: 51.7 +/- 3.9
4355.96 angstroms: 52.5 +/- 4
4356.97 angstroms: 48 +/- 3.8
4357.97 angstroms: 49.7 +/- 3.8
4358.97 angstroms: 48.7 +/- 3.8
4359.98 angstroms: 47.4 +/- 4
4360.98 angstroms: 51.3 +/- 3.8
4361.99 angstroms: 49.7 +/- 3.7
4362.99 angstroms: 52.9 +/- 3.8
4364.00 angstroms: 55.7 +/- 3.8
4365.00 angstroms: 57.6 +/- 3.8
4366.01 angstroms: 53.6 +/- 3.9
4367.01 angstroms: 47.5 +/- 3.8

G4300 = 5.2 angstroms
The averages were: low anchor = 42.8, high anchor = 45.6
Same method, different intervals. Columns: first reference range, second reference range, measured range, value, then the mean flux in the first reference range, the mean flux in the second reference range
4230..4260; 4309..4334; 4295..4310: 3.8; 42.6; 43.8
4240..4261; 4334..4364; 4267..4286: 0.4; 42.4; 46.8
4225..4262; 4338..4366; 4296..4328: 4.9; 41.9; 47.6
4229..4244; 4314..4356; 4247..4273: 1.7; 43.9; 45.7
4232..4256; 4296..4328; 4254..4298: 0.3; 43.7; 38.6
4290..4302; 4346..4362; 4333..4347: 0.4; 35.7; 48.4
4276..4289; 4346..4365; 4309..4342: 2.2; 43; 49.3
